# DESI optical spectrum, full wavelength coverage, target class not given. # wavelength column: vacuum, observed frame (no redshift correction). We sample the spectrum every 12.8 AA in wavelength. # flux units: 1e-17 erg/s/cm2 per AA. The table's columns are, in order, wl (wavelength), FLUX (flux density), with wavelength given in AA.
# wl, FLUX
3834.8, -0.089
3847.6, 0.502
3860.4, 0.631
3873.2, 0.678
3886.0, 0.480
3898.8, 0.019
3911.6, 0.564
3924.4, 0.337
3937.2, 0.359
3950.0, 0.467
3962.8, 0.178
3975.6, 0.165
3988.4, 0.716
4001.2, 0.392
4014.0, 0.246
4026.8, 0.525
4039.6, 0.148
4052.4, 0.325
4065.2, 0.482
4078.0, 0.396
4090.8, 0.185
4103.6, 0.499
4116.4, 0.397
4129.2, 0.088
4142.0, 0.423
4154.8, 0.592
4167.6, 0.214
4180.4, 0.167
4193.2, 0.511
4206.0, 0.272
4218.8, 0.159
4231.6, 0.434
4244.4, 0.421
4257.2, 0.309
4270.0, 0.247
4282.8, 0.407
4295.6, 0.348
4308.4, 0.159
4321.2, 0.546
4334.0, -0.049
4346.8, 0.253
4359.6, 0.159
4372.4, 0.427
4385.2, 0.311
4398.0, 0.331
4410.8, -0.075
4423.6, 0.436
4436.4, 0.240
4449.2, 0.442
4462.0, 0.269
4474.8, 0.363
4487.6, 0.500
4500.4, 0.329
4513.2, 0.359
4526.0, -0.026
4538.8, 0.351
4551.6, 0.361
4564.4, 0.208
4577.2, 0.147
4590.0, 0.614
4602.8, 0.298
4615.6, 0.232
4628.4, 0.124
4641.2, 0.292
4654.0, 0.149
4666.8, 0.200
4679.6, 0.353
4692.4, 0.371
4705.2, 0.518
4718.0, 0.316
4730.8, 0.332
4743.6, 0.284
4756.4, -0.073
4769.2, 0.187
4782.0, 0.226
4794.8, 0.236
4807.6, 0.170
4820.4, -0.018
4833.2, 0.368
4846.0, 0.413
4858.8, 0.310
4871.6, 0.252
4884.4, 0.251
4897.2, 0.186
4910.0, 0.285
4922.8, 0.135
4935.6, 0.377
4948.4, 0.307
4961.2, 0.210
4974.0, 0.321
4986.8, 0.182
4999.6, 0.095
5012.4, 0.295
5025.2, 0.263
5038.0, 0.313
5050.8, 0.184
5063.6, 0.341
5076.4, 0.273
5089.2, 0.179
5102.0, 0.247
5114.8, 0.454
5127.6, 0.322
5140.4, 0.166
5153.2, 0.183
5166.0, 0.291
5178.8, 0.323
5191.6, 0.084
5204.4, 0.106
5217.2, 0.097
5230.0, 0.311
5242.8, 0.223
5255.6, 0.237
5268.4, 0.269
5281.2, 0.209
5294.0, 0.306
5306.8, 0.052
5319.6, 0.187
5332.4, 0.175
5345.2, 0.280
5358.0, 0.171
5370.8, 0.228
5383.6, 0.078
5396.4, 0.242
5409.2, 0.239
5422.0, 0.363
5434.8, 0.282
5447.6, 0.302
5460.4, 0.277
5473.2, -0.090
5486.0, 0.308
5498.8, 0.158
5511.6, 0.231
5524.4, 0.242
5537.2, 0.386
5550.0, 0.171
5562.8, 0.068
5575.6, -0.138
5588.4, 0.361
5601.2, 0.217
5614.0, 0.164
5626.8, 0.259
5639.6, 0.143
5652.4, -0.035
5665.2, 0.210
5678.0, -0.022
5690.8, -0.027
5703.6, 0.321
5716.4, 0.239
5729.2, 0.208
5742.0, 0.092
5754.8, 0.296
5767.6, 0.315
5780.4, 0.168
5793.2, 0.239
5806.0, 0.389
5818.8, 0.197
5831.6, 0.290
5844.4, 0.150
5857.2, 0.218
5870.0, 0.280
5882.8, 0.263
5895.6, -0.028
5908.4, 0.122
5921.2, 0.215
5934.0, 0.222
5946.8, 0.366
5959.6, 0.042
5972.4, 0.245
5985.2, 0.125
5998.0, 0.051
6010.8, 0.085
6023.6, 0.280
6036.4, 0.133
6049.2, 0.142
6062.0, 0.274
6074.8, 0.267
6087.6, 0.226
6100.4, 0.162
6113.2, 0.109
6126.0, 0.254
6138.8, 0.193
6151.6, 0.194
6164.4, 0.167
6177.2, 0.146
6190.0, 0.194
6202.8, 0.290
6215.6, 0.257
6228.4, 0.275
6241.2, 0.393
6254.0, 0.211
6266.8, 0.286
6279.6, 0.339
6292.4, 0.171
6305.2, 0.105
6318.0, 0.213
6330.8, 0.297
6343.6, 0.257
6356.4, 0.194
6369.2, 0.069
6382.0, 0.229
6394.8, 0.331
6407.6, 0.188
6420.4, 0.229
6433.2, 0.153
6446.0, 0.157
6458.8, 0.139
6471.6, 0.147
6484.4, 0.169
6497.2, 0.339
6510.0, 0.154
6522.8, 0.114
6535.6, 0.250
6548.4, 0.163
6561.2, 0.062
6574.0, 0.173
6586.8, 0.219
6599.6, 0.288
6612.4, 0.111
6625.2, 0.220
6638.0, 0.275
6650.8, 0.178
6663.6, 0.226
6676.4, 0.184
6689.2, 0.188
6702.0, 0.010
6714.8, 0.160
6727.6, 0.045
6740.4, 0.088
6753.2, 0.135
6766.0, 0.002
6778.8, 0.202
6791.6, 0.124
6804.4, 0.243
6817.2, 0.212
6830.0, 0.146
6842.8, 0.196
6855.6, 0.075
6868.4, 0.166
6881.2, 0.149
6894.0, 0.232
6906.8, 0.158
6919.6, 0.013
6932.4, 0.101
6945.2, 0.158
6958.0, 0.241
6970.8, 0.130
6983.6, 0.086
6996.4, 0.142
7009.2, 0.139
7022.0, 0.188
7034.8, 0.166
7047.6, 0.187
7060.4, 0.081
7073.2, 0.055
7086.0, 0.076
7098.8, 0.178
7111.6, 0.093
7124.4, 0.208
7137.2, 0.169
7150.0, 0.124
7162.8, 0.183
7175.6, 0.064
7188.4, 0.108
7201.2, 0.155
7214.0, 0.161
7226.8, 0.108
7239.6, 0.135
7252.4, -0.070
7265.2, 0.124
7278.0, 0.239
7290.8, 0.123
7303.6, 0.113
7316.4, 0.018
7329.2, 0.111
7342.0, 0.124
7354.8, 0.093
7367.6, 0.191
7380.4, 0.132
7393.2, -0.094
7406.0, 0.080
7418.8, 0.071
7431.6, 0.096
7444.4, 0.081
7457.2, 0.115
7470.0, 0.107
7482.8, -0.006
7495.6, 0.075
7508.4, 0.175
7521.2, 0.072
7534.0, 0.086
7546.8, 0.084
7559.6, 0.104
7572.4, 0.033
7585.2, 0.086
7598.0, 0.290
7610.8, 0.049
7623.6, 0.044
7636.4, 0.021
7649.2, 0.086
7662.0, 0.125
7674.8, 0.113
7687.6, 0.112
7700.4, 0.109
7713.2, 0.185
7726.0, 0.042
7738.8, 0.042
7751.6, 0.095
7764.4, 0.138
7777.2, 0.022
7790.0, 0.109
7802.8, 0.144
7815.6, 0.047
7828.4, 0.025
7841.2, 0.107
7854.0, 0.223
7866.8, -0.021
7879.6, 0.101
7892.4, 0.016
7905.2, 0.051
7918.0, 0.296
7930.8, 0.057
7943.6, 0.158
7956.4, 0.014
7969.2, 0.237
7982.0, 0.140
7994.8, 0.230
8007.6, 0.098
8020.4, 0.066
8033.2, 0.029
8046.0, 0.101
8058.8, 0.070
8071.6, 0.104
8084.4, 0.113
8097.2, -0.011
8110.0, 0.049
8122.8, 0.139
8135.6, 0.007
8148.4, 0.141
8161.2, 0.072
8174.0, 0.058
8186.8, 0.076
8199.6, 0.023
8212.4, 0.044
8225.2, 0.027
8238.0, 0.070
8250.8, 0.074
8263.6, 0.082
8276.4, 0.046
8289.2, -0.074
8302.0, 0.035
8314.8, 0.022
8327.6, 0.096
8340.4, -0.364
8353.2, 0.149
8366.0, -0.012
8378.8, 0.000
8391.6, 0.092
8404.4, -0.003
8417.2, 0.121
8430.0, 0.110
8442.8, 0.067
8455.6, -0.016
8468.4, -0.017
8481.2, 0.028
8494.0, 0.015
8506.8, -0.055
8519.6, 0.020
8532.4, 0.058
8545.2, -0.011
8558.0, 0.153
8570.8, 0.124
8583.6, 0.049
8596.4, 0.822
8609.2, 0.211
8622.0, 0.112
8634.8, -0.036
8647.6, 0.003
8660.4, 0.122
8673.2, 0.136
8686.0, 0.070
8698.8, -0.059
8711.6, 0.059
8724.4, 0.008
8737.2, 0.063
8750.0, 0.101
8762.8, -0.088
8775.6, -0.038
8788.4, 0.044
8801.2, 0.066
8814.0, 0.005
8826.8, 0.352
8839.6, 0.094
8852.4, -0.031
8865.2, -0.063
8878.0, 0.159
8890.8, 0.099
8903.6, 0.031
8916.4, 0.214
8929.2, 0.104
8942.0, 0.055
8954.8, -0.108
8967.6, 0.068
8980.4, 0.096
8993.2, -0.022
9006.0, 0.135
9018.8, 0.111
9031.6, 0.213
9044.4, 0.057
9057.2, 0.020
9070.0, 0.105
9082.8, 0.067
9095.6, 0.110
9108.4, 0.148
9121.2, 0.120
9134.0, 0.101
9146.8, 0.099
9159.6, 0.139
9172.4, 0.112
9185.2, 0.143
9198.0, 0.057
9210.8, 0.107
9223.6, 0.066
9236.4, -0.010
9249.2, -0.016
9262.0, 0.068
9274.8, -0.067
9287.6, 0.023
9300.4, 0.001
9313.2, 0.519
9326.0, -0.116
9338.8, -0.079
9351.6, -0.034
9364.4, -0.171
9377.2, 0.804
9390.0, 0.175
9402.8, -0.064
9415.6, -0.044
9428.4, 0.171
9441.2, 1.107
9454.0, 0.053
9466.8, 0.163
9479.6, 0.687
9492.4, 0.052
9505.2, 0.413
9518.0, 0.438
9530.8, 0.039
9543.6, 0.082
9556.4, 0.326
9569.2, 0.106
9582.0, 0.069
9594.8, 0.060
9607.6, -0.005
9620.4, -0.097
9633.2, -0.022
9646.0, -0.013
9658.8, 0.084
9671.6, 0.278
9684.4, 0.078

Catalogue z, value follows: 1.31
